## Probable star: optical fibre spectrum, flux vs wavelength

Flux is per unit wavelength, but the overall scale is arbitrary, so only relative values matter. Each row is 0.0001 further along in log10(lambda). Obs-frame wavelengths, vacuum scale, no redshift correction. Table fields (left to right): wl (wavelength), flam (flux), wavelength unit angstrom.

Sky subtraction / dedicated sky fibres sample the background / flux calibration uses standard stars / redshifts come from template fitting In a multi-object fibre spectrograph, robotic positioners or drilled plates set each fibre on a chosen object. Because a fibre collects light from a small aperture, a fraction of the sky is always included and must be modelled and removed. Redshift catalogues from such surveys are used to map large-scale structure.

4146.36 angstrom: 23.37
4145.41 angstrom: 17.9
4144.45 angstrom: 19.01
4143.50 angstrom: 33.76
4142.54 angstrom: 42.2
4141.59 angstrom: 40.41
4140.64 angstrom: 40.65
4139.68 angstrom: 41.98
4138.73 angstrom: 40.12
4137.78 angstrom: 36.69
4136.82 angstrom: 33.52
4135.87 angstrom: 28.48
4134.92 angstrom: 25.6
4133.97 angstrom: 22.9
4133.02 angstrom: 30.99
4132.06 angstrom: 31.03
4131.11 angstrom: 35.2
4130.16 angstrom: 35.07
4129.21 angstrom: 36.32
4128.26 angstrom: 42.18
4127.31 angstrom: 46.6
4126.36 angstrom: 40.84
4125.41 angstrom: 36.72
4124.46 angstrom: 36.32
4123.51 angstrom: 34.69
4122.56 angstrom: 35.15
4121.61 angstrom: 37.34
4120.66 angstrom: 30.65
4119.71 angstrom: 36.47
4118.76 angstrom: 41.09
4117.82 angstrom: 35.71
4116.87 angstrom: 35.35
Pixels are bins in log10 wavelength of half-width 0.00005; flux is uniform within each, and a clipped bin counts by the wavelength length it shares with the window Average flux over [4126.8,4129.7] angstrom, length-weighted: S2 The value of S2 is 41.7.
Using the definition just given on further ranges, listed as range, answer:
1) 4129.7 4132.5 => 33.8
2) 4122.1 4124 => 34.9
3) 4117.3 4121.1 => 36.1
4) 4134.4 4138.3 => 31.1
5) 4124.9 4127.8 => 41.3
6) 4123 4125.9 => 35.9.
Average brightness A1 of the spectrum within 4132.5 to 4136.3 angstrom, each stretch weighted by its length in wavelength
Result 27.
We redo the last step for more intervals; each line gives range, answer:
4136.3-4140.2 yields 37.9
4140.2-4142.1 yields 40.7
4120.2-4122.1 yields 34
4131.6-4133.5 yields 30.9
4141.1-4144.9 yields 34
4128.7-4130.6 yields 35.9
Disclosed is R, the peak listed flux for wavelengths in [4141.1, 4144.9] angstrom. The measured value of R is 42.2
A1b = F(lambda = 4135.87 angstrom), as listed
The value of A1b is 28.48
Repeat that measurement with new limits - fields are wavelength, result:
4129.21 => 36.32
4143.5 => 33.76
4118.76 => 41.09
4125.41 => 36.72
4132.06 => 31.03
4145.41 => 17.9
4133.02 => 30.99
